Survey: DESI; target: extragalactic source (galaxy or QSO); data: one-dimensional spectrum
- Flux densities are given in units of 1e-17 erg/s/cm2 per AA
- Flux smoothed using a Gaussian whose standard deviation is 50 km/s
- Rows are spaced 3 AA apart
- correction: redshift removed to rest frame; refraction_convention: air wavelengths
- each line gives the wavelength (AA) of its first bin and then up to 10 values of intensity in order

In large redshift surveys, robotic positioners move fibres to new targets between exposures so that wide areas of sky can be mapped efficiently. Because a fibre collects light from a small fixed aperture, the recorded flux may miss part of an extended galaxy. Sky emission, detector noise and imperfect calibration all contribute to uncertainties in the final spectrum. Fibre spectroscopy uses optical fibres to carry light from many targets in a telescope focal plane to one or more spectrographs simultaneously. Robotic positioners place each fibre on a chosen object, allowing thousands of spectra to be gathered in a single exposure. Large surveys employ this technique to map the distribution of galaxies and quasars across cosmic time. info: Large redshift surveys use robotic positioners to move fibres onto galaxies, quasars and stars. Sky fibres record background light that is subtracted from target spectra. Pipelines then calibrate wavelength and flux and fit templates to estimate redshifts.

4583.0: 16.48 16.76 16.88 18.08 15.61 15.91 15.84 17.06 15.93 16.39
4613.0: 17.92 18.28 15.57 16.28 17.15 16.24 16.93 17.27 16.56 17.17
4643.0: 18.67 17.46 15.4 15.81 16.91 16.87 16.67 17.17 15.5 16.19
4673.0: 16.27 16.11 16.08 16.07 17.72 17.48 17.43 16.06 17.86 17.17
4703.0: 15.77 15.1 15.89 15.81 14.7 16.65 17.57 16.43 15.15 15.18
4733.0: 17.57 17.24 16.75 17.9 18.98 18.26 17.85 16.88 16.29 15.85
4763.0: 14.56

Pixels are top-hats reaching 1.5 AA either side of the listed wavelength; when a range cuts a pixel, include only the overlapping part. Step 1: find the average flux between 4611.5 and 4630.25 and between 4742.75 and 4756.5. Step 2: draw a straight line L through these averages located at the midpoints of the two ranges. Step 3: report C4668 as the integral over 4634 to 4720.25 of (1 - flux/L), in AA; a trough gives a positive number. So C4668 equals 3.9 AA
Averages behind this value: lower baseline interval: 16.9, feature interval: 16.5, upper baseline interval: 17.9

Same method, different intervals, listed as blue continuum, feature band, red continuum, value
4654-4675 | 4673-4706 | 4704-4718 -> -1.5 AA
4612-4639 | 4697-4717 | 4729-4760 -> 1.4 AA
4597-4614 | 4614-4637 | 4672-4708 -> -0.4 AA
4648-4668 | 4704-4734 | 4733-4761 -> 1.9 AA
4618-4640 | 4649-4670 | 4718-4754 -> 0.5 AA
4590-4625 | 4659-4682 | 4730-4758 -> 1.0 AA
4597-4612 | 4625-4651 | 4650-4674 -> -0.9 AA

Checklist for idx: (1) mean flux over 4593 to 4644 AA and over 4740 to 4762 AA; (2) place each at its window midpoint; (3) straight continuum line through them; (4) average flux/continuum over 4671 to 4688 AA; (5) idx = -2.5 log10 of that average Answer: 0.03 mag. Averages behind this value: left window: 16.7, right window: 17.3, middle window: 16.5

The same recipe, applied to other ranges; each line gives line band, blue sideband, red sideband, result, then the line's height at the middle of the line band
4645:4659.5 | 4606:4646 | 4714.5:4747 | 0.03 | 16.9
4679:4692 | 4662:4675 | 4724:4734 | -0.06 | 16.2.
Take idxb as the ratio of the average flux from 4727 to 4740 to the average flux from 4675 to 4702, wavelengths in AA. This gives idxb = 0.98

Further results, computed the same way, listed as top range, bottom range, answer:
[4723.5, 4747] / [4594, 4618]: 1.02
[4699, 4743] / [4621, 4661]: 0.97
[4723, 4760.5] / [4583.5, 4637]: 1.02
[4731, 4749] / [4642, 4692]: 1.06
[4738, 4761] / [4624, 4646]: 1.01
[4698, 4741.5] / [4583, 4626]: 0.98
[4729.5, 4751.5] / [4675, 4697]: 1.04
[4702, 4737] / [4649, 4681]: 0.99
